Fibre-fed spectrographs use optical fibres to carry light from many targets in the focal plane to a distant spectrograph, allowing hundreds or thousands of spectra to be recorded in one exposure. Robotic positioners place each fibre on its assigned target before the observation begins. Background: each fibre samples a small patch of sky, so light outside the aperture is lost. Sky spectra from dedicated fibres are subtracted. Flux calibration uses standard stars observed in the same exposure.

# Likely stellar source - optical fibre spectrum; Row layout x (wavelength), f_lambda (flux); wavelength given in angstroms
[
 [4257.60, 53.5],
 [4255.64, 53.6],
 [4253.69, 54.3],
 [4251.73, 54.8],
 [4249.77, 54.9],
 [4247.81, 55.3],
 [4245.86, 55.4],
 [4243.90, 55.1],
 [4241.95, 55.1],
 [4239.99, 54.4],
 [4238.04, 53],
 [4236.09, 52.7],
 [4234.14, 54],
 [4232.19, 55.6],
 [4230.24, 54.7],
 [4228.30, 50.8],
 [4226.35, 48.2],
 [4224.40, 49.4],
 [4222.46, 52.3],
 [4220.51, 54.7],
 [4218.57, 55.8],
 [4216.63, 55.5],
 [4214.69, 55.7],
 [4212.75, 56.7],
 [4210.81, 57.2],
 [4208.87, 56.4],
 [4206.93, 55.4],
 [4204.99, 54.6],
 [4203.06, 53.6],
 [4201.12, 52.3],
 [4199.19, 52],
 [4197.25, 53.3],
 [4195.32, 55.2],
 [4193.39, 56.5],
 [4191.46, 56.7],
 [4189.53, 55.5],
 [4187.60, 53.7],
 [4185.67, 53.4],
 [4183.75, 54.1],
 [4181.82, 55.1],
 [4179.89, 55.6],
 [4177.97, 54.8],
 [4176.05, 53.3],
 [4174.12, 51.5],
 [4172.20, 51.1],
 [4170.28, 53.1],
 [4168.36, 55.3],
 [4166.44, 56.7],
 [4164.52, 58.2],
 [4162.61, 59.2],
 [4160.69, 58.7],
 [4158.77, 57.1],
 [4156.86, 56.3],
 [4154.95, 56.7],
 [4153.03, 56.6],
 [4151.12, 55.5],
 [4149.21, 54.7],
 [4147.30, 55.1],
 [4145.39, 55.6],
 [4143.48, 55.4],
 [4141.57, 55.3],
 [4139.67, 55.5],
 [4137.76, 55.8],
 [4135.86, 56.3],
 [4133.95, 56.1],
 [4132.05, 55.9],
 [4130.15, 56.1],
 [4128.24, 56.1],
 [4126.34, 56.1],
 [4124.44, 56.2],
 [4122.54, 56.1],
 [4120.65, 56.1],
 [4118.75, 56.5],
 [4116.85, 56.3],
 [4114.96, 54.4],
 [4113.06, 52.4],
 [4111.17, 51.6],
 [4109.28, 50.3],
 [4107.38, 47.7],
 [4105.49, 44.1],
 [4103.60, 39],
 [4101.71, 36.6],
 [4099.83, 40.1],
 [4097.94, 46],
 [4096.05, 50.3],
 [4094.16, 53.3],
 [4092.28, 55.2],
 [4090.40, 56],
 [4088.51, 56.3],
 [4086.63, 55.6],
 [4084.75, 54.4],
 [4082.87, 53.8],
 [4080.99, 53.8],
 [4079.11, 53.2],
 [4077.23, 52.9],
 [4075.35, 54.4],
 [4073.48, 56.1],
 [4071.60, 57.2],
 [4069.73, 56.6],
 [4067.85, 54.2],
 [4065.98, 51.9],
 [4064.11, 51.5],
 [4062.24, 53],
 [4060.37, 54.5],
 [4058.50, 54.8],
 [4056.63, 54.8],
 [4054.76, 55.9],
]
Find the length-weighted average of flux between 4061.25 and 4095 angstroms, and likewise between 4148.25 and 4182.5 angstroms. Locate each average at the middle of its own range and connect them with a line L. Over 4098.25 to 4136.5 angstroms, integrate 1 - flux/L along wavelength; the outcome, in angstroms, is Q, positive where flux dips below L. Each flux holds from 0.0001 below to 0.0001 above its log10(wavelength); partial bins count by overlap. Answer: 2.3 angstroms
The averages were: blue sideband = 54.4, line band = 51.6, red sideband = 55.5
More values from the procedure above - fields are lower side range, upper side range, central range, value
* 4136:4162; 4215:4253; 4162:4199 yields 0.32 angstroms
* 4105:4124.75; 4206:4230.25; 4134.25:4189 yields -1.94 angstroms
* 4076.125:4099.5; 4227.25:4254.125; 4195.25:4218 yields -0.35 angstroms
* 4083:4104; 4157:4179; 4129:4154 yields -1.07 angstroms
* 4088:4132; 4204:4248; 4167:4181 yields -0.17 angstroms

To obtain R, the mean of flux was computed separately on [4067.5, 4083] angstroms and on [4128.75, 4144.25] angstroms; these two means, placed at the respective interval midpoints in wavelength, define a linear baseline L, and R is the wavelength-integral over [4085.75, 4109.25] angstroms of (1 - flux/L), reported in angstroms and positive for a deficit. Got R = 2.9 angstroms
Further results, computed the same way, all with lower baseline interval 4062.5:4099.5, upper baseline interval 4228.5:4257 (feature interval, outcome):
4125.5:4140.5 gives -0.6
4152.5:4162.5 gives -0.6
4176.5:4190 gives -0.1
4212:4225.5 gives 0.0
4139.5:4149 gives -0.3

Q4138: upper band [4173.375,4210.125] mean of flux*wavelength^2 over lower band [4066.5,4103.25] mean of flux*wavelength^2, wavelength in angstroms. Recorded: 1.1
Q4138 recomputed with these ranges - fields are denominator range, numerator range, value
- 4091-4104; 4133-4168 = 1.25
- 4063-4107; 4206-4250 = 1.13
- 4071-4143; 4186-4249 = 1.08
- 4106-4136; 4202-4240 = 1.04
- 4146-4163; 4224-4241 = 0.97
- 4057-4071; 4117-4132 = 1.07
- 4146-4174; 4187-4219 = 1.01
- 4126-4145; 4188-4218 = 1.02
